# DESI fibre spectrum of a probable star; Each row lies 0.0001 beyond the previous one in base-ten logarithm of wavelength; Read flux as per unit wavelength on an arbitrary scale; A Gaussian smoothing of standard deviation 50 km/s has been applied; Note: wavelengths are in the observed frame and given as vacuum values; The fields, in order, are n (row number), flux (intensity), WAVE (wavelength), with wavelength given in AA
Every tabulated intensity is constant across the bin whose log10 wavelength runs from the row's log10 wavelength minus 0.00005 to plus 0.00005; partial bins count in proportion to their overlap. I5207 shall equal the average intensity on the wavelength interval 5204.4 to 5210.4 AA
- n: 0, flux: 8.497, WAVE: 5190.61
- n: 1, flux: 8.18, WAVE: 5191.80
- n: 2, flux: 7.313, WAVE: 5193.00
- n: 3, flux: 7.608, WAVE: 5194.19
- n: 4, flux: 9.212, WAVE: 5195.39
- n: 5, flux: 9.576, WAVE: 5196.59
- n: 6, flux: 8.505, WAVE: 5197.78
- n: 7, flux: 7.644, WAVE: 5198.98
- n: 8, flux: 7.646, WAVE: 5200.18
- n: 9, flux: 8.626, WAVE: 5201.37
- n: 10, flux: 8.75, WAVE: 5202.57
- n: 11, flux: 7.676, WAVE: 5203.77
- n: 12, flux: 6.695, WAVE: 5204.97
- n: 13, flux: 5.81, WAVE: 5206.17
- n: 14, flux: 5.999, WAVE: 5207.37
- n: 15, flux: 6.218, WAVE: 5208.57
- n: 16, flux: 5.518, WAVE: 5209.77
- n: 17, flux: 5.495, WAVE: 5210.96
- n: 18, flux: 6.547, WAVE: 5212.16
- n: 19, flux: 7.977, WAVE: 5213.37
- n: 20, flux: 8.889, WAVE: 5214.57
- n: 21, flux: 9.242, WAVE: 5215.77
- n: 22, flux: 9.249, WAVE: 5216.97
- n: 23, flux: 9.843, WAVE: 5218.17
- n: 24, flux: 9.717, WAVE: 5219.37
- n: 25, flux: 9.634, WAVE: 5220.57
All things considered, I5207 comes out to 6.05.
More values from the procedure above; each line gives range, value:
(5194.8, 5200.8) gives 8.52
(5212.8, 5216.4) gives 8.72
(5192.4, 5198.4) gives 8.44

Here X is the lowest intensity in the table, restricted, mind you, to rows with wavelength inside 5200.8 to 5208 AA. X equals 5.81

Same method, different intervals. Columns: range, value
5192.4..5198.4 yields 7.313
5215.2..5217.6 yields 9.242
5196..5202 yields 7.644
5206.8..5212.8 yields 5.495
